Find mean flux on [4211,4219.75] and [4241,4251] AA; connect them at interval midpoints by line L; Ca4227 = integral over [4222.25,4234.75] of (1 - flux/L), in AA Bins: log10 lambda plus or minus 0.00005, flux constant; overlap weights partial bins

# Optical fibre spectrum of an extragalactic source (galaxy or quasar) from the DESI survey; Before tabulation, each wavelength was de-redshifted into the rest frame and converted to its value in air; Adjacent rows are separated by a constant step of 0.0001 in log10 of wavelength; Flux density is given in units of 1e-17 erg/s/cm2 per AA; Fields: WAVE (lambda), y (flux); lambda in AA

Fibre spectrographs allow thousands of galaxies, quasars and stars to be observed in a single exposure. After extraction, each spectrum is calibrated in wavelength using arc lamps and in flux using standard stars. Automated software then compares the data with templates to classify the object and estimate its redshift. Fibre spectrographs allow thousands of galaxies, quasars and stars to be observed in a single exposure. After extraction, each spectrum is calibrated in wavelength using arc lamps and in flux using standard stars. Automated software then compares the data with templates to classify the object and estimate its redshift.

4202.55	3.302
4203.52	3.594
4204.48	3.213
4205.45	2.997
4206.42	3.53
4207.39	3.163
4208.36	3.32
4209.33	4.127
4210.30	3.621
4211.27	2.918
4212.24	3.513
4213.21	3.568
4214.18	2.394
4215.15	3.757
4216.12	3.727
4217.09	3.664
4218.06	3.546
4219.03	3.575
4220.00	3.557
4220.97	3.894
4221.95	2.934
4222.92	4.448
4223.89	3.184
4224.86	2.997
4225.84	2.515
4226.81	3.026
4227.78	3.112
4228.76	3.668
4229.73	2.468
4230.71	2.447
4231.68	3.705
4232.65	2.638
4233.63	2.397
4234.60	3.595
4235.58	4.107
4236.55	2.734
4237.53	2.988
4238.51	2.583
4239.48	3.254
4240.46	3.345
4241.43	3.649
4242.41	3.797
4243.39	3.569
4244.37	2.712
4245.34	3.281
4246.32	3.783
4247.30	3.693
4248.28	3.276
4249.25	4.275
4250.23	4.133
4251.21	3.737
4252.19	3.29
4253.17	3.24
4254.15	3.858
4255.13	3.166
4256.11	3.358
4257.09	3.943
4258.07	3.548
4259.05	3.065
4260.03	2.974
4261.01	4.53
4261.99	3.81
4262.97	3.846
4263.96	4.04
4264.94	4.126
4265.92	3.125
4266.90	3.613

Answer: 1.5 AA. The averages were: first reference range 3.43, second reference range 3.62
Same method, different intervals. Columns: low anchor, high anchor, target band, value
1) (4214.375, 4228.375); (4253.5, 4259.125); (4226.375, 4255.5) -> 1.2 AA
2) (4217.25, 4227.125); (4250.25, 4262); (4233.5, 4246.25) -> 0.7 AA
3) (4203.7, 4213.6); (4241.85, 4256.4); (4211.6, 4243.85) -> 1.7 AA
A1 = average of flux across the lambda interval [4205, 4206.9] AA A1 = 3.27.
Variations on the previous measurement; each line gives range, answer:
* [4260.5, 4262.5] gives 4.16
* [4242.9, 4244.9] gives 3.15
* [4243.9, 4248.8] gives 3.37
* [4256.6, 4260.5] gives 3.39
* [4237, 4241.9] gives 3.16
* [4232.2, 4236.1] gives 3.19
